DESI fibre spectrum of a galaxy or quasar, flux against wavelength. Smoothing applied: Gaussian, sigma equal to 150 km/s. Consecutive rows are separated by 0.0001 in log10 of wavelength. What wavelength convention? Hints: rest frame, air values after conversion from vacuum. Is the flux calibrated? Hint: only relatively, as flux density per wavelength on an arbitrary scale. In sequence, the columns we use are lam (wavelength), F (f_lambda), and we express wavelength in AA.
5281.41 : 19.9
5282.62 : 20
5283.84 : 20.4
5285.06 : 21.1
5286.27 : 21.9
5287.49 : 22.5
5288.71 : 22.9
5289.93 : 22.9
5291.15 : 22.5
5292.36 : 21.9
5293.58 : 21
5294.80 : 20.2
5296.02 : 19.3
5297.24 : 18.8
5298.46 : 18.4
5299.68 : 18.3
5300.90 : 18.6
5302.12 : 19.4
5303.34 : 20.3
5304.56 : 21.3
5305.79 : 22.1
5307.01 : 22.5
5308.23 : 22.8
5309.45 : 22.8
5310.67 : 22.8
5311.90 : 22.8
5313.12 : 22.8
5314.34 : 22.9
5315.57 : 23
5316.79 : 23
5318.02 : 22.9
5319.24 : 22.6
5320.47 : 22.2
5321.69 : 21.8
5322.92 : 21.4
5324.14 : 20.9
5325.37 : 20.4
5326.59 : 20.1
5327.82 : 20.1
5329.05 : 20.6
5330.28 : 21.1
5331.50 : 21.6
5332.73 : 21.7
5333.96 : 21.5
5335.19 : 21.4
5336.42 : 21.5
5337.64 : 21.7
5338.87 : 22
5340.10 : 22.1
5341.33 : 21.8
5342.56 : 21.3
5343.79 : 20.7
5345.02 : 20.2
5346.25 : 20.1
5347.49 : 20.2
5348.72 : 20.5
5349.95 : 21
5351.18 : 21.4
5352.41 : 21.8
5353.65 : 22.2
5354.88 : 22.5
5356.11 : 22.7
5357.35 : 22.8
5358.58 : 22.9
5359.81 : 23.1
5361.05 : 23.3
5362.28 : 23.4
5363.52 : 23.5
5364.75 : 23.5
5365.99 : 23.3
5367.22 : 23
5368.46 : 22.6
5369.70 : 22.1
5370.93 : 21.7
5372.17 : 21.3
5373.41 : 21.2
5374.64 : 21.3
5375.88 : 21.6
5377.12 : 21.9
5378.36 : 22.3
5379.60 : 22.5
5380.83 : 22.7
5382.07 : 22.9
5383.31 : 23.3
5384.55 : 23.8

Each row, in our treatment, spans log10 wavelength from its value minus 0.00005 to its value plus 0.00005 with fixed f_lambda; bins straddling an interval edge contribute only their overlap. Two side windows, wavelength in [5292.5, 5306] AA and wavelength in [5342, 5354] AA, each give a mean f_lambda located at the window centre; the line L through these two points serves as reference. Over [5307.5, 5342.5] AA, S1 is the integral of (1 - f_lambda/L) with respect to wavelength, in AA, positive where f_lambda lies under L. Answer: -2.6 AA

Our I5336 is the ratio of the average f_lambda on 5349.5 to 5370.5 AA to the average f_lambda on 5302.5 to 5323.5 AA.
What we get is 1.02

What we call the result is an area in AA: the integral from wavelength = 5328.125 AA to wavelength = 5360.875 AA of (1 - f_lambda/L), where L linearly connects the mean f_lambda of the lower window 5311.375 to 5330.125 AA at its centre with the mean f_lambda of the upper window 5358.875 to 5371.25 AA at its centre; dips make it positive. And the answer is 1.3 AA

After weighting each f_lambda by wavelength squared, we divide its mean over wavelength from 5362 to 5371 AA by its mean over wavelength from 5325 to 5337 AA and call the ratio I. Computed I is 1.1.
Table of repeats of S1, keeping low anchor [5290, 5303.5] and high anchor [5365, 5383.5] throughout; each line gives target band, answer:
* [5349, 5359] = -0.20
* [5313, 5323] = -0.94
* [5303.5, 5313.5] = -1.00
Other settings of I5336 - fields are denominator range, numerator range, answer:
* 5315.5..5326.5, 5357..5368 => 1.06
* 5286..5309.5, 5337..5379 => 1.05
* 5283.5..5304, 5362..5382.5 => 1.09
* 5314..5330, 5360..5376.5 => 1.04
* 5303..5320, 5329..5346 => 0.95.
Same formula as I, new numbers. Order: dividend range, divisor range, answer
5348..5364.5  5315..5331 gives 1.05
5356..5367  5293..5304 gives 1.23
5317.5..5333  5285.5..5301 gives 1.04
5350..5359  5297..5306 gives 1.16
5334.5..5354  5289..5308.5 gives 1.05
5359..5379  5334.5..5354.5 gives 1.07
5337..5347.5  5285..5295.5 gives 0.99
